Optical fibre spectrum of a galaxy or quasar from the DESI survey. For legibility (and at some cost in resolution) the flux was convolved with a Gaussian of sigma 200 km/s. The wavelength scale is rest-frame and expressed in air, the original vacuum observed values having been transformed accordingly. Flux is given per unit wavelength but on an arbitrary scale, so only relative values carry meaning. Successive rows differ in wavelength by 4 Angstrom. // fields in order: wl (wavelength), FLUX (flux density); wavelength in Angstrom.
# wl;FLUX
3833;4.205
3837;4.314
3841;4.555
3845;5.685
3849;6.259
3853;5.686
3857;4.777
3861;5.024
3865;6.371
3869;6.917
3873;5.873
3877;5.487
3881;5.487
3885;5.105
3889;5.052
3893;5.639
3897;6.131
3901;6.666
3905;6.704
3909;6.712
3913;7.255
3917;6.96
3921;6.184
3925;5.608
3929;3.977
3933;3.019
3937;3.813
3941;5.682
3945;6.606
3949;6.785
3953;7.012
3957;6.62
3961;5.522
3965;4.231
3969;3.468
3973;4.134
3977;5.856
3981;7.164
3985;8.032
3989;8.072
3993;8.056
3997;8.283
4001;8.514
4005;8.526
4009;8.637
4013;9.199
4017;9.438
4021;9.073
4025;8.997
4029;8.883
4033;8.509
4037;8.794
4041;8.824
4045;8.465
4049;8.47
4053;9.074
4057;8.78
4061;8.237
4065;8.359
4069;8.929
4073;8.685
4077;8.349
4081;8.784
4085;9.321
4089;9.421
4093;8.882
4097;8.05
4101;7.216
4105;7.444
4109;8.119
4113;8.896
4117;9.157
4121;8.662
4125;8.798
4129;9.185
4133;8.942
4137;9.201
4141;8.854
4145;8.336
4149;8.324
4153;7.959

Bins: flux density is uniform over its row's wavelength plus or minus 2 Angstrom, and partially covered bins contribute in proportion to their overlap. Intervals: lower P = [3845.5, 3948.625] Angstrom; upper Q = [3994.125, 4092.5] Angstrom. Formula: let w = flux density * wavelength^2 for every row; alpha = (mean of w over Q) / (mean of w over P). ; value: 1.6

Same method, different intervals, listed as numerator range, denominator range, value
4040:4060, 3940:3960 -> 1.40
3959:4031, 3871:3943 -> 1.39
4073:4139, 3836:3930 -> 1.67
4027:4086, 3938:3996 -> 1.46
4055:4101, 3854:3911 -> 1.63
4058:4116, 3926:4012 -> 1.42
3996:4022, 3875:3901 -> 1.68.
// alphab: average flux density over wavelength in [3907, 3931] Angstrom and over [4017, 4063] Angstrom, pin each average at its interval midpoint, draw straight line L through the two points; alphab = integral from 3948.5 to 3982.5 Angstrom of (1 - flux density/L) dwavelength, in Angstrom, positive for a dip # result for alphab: 7.4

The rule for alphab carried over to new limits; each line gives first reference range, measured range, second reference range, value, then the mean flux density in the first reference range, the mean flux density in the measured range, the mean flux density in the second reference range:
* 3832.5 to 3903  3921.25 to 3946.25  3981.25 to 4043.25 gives 7.6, 5.54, 4.83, 8.61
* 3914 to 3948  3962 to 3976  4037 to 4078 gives 4.7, 5.34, 4.19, 8.63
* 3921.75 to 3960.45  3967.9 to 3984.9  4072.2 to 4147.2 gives 1.7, 5.48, 5.57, 8.65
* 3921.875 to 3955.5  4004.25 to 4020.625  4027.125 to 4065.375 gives -3.0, 5.36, 8.99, 8.65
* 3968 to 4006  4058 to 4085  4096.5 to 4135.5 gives -2.1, 7.06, 8.62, 8.47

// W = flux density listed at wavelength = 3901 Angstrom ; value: 6.666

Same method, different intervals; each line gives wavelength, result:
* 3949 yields 6.785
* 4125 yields 8.798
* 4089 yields 9.421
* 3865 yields 6.371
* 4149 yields 8.324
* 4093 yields 8.882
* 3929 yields 3.977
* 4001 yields 8.514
